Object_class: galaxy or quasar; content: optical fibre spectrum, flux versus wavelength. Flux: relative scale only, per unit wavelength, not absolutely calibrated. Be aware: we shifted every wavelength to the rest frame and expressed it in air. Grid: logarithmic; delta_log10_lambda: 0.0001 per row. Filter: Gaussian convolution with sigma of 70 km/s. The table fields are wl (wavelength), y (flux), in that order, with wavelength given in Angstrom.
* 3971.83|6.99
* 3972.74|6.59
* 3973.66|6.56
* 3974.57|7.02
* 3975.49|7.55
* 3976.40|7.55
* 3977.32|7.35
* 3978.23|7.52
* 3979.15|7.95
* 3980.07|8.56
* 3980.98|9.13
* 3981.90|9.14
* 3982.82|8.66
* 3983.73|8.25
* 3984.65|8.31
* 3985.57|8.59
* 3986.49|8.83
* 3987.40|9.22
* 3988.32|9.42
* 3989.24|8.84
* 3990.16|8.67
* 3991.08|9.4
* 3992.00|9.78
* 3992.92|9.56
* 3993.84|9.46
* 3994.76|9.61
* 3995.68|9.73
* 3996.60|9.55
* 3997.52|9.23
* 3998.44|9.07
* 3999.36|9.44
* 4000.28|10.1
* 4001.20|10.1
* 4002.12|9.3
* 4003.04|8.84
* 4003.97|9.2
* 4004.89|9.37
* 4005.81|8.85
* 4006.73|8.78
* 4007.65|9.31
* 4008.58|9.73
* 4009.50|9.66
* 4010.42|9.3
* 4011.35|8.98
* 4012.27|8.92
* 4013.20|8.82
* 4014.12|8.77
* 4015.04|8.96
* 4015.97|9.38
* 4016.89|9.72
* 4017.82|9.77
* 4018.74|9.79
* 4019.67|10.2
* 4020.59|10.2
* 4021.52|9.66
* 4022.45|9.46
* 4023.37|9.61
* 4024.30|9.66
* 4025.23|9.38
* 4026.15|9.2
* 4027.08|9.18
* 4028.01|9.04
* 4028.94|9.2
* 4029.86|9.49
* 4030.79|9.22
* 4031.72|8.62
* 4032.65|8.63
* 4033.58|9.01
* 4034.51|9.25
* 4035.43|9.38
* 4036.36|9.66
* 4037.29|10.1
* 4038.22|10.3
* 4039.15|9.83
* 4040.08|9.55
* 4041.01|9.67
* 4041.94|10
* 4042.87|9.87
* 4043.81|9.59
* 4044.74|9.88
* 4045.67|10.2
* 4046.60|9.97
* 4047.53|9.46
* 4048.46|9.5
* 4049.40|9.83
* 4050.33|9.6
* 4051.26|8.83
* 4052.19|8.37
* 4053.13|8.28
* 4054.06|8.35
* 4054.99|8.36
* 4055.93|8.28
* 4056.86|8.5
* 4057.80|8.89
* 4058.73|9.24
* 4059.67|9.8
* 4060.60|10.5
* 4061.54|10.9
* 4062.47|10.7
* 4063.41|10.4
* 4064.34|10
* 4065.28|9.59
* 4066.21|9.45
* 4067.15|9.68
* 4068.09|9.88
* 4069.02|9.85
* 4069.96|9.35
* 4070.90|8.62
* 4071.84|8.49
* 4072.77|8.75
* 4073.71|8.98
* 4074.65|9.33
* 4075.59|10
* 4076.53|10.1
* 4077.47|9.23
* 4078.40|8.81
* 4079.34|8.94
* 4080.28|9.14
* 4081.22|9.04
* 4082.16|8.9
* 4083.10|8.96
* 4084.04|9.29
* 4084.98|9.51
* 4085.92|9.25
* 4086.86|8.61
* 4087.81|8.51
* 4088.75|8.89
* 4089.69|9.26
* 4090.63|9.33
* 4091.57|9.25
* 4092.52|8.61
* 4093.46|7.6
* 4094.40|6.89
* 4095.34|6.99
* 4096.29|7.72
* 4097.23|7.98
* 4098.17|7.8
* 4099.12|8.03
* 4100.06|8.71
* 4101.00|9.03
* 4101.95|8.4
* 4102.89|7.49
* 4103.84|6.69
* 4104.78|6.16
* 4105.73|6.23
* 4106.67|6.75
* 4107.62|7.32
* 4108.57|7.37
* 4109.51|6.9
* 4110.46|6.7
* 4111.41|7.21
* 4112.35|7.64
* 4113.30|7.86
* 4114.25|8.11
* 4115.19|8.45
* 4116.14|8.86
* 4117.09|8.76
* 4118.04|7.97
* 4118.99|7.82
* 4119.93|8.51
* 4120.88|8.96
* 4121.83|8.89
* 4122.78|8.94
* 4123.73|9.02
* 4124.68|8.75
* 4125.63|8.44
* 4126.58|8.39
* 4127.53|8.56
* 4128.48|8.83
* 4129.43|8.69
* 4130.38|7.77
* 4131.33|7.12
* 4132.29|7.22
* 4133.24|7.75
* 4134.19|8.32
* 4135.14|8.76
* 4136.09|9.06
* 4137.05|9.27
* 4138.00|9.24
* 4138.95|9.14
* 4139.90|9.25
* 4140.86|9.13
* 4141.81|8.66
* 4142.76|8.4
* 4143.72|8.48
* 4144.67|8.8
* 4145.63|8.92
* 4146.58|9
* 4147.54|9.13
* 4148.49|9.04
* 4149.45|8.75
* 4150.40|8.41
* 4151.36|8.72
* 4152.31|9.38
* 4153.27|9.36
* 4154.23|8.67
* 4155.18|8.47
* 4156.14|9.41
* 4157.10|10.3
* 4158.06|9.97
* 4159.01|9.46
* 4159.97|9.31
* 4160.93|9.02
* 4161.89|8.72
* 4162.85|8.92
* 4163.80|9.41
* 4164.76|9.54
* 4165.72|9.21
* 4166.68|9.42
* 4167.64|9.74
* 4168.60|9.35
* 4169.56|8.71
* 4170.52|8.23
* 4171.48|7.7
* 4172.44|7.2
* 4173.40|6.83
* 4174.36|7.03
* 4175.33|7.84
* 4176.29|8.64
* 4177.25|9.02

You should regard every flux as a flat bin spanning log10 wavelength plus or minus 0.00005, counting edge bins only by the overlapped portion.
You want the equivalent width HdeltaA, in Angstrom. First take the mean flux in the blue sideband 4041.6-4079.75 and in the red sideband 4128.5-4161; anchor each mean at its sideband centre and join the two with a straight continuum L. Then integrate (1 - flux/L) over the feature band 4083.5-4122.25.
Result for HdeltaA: 4.5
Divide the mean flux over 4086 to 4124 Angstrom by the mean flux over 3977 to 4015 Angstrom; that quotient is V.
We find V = 0.9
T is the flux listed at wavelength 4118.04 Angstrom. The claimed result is 7.97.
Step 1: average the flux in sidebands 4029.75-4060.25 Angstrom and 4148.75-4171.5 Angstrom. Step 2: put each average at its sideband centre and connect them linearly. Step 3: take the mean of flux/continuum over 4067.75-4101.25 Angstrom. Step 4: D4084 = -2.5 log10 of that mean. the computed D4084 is 0.05 mag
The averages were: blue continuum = 9.32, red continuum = 9.12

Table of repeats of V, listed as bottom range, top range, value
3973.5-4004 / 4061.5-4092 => 1.06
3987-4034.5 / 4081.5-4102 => 0.91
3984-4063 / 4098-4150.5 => 0.88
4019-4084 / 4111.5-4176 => 0.92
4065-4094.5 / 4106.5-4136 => 0.89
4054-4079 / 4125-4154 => 0.92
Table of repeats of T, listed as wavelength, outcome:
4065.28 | 9.59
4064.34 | 10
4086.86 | 8.61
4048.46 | 9.5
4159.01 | 9.46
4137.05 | 9.27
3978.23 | 7.52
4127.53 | 8.56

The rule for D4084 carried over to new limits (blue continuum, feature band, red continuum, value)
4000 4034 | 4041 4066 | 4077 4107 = -0.08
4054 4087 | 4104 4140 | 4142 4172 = 0.13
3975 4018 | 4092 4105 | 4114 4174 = 0.14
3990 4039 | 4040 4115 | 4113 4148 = 0.02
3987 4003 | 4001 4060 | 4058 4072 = 0.03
